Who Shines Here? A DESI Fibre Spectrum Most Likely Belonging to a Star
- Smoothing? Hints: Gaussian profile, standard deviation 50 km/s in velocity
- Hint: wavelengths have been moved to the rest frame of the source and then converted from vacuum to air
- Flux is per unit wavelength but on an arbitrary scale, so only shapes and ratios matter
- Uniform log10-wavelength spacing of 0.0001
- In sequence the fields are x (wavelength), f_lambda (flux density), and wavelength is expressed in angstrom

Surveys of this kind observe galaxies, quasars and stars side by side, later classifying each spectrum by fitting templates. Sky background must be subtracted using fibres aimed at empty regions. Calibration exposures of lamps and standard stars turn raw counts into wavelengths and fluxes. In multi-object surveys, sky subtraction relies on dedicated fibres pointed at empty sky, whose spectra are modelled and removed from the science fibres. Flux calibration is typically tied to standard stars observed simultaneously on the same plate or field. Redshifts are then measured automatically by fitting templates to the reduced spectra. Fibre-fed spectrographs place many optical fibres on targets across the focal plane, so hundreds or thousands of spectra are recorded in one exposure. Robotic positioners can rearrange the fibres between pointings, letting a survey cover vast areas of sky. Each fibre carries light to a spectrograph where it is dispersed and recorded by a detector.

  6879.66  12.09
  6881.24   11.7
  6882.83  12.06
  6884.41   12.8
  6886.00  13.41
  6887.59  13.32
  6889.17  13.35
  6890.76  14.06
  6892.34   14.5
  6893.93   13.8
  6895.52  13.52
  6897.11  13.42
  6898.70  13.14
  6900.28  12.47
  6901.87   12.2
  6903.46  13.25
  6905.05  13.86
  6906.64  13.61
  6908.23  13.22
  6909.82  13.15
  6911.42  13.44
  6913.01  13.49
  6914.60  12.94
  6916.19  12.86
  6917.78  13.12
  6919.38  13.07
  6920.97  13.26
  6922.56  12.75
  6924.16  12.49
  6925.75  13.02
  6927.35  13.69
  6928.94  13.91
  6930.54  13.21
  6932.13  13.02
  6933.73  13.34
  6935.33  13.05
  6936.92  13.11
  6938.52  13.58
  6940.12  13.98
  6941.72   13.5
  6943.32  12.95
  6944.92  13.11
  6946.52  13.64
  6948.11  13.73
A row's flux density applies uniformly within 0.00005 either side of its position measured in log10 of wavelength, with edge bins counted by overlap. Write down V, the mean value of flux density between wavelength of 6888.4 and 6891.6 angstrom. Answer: 13.7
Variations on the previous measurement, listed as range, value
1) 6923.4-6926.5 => 12.8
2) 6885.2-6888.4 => 13.4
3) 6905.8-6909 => 13.4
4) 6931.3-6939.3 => 13.2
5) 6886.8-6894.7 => 13.8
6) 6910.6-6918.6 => 13.2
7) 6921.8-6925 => 12.6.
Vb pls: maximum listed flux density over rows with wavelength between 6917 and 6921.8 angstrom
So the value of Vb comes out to 13.26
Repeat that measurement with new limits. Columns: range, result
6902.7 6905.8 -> 13.86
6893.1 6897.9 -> 13.8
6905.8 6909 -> 13.61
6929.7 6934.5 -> 13.34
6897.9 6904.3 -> 13.25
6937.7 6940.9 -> 13.98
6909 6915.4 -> 13.49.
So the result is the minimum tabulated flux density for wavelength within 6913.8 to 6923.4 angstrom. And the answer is 12.75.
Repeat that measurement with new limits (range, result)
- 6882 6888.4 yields 12.06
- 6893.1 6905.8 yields 12.2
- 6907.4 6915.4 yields 12.94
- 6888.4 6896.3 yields 13.35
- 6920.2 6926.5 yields 12.49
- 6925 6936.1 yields 13.02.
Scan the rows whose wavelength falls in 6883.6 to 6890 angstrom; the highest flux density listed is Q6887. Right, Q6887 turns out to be 13.41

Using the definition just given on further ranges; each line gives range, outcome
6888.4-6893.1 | 14.5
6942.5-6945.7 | 13.11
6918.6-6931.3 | 13.91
